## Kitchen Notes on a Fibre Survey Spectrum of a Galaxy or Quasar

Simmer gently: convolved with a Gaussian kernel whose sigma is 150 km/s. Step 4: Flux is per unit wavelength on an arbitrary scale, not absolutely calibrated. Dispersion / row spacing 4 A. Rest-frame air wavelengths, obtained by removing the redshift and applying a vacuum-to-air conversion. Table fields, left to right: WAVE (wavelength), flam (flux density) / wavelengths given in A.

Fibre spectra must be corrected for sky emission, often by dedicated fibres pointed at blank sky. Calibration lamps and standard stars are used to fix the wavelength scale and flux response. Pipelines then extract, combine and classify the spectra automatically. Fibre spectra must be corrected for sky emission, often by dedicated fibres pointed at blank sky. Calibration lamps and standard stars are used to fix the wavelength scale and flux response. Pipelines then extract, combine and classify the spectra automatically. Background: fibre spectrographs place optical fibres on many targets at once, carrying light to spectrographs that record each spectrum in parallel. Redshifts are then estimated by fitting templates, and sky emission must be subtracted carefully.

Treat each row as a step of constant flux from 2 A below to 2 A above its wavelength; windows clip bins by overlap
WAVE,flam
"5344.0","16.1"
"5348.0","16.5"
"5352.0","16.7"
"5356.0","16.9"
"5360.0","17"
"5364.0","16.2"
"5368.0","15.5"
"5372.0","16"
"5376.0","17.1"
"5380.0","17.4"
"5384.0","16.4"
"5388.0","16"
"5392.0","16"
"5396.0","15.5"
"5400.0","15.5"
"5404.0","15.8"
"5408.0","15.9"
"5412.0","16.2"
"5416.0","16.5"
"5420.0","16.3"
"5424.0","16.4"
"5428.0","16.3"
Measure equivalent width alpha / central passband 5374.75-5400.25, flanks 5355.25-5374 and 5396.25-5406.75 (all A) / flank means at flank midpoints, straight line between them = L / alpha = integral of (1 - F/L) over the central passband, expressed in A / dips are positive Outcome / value -0.7 A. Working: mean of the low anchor 16.3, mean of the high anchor 15.6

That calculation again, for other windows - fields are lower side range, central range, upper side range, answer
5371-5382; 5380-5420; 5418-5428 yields 1.3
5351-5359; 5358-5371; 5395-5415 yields 0.3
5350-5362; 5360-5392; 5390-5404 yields -0.2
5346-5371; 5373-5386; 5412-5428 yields -0.4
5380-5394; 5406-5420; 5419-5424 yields 0.1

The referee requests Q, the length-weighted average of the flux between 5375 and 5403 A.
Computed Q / 16.2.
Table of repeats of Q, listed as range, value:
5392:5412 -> 15.8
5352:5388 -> 16.5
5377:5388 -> 16.8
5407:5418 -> 16.2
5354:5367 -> 16.6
